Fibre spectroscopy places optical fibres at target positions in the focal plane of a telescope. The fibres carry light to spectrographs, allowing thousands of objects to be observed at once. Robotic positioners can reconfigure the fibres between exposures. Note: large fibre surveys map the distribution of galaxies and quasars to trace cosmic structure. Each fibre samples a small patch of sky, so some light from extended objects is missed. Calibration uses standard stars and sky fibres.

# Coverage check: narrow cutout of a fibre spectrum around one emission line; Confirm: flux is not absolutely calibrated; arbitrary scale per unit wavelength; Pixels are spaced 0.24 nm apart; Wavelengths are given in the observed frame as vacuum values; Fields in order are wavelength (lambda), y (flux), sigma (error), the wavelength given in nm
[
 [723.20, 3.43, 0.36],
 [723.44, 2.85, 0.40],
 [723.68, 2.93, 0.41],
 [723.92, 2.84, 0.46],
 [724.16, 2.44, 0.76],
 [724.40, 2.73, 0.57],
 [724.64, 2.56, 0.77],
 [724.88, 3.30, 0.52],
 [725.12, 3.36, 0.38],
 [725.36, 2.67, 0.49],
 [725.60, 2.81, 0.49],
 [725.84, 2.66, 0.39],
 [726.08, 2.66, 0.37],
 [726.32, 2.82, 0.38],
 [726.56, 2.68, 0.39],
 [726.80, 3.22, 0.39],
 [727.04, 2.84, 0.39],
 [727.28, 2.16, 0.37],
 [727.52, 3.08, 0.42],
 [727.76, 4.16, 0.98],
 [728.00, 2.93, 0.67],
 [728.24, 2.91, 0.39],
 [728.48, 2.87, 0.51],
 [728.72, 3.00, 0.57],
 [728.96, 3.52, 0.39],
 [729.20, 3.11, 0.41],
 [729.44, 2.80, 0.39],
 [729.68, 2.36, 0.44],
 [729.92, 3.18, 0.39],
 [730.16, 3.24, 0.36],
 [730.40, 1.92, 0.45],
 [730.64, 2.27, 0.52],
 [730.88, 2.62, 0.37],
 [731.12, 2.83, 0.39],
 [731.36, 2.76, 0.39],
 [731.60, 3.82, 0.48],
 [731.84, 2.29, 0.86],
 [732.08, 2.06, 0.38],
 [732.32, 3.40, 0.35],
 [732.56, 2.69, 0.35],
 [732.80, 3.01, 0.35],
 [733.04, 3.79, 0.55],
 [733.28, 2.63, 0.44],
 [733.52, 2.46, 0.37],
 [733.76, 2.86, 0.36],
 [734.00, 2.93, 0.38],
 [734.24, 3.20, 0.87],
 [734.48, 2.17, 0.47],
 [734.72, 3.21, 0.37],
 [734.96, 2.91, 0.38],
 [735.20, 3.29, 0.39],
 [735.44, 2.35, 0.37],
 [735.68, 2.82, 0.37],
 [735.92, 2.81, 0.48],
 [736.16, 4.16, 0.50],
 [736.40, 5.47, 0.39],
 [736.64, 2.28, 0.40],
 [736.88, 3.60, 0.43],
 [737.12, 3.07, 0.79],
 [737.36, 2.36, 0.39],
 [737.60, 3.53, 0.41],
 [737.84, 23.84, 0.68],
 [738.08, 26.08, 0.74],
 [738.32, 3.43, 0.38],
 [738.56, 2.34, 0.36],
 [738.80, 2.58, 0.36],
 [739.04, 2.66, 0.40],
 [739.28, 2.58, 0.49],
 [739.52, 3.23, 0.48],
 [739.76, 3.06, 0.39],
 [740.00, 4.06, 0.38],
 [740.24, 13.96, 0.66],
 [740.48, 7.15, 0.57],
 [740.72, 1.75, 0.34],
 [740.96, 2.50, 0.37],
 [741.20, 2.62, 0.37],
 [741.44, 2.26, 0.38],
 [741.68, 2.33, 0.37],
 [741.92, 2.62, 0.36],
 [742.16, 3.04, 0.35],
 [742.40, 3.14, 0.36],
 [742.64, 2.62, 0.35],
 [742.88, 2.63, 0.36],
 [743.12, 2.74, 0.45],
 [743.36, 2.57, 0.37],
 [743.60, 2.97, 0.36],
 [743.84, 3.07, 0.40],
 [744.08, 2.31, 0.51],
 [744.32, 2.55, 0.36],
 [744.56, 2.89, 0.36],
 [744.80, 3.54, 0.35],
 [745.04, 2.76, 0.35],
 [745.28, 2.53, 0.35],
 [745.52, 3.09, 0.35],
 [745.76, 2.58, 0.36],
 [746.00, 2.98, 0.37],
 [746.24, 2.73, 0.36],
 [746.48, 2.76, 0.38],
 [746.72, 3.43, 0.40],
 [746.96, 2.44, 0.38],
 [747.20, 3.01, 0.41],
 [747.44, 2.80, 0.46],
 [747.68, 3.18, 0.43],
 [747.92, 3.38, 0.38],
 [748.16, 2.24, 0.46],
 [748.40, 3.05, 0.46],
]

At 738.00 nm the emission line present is H-alpha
